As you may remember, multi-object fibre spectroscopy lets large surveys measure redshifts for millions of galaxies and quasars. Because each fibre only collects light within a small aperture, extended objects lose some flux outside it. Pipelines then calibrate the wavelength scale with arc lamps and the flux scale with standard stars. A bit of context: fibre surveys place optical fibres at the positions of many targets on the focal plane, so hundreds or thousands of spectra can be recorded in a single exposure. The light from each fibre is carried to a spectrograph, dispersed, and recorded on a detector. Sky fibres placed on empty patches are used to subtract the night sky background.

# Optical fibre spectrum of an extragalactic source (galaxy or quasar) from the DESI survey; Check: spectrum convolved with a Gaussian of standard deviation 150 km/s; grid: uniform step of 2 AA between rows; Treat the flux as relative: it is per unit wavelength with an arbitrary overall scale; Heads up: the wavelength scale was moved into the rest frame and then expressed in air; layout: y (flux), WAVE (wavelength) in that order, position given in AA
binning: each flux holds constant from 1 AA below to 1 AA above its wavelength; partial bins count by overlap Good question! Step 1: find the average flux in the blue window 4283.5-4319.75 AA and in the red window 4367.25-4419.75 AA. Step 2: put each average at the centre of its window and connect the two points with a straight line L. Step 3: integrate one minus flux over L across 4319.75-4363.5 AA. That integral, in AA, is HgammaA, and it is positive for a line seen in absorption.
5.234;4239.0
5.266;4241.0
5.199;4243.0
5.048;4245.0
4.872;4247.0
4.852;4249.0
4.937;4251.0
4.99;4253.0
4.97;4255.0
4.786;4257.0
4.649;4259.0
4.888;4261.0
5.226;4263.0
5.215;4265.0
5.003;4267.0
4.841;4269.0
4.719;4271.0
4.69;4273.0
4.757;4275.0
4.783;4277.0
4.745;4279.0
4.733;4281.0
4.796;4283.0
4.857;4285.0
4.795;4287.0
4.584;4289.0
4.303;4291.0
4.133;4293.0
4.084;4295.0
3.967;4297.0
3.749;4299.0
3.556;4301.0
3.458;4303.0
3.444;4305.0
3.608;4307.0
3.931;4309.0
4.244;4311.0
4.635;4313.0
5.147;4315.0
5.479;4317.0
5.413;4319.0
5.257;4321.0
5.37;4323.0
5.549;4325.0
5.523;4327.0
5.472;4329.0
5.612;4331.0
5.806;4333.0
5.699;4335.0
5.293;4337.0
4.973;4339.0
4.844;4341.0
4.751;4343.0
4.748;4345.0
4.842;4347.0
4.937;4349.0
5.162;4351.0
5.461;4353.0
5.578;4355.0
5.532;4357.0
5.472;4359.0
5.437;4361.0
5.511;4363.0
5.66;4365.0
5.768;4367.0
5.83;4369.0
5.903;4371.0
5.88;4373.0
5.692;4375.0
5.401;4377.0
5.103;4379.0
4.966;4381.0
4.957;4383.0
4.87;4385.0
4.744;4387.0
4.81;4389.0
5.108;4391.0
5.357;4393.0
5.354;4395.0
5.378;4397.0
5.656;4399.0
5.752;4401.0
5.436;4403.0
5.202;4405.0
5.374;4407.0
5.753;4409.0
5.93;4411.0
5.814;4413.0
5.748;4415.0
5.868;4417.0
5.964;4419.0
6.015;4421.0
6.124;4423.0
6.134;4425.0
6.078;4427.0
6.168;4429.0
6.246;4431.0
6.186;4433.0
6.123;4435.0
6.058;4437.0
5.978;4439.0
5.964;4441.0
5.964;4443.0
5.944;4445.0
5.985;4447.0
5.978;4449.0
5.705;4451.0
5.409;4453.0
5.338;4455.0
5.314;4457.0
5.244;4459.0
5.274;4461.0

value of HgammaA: -4.7 AA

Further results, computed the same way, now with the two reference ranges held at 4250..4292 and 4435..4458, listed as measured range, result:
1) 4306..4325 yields 0.9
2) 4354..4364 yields -0.4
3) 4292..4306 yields 3.4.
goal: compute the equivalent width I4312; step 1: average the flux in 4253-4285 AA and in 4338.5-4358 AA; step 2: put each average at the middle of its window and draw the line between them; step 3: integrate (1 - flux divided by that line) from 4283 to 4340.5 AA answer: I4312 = 3.1 AA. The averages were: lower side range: 4.86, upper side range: 5.09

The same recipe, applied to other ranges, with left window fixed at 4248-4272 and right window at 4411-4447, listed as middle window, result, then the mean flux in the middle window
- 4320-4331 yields -0.2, 5.45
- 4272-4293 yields 1.6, 4.68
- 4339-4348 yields 1.1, 4.82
